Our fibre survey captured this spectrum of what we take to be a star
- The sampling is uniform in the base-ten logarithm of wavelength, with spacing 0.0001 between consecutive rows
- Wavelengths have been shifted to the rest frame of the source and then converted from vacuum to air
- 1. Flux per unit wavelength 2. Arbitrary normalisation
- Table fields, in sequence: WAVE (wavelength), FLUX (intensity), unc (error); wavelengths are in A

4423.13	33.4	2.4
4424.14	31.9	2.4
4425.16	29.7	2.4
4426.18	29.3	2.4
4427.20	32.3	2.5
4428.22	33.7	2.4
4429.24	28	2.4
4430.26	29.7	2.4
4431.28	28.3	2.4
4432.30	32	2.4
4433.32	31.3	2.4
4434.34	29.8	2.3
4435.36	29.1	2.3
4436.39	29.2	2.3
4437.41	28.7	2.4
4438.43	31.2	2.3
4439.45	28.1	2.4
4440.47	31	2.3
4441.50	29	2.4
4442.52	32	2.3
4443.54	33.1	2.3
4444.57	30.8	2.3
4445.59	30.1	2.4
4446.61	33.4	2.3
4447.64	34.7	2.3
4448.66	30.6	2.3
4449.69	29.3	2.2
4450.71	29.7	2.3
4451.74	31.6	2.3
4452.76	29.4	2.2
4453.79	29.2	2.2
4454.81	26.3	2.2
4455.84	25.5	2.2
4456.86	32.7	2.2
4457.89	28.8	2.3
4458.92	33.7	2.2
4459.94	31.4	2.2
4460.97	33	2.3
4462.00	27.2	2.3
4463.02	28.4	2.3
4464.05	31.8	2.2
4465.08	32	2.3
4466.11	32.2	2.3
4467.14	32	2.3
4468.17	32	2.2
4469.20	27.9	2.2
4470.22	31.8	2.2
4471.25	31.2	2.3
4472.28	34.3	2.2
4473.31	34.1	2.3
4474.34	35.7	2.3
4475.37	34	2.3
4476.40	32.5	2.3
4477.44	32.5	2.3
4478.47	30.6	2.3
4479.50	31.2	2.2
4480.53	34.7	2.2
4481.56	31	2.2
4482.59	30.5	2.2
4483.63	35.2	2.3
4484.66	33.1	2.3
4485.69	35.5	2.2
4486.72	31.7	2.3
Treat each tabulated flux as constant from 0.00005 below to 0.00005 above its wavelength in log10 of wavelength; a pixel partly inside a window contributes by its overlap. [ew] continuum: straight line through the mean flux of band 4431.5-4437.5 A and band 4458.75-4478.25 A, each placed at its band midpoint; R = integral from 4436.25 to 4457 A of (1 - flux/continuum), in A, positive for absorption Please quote 0.3 A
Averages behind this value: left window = 30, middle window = 30.3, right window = 31.9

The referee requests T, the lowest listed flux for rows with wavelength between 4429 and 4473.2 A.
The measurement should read 25.5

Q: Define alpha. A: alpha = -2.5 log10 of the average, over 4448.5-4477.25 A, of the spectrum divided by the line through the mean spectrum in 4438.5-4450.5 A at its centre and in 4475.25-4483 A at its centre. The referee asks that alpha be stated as 0.02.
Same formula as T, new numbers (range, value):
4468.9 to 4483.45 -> 27.9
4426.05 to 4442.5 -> 28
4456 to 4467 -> 27.2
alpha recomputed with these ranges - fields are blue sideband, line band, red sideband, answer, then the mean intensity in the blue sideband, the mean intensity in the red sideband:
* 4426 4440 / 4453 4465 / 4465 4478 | 0.06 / 30.1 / 32.5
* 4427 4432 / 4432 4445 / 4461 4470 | 0.00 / 30.3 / 30.6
